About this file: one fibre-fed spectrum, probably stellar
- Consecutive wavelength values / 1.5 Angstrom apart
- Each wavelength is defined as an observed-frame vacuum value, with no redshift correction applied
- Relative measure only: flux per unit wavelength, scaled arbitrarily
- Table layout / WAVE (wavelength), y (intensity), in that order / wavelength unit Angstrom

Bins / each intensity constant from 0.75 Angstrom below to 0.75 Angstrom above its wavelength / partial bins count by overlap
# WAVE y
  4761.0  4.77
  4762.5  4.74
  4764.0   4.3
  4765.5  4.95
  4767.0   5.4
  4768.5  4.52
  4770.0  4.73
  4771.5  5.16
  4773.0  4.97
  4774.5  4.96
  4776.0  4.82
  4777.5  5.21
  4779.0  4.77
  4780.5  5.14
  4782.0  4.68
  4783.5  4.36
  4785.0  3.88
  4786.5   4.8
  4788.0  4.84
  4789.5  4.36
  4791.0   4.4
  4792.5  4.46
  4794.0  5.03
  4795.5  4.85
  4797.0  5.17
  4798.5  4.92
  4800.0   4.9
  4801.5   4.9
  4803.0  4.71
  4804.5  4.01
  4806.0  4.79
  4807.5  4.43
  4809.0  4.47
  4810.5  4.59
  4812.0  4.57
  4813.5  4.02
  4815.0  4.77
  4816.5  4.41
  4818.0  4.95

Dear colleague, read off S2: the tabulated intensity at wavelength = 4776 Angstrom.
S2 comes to 4.82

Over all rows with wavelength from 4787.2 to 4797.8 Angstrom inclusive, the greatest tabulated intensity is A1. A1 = 5.17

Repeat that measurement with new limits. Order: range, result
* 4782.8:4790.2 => 4.84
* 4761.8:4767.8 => 5.4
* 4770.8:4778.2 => 5.21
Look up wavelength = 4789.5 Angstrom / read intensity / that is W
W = 4.36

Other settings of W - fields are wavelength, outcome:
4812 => 4.57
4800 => 4.9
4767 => 5.4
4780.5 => 5.14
